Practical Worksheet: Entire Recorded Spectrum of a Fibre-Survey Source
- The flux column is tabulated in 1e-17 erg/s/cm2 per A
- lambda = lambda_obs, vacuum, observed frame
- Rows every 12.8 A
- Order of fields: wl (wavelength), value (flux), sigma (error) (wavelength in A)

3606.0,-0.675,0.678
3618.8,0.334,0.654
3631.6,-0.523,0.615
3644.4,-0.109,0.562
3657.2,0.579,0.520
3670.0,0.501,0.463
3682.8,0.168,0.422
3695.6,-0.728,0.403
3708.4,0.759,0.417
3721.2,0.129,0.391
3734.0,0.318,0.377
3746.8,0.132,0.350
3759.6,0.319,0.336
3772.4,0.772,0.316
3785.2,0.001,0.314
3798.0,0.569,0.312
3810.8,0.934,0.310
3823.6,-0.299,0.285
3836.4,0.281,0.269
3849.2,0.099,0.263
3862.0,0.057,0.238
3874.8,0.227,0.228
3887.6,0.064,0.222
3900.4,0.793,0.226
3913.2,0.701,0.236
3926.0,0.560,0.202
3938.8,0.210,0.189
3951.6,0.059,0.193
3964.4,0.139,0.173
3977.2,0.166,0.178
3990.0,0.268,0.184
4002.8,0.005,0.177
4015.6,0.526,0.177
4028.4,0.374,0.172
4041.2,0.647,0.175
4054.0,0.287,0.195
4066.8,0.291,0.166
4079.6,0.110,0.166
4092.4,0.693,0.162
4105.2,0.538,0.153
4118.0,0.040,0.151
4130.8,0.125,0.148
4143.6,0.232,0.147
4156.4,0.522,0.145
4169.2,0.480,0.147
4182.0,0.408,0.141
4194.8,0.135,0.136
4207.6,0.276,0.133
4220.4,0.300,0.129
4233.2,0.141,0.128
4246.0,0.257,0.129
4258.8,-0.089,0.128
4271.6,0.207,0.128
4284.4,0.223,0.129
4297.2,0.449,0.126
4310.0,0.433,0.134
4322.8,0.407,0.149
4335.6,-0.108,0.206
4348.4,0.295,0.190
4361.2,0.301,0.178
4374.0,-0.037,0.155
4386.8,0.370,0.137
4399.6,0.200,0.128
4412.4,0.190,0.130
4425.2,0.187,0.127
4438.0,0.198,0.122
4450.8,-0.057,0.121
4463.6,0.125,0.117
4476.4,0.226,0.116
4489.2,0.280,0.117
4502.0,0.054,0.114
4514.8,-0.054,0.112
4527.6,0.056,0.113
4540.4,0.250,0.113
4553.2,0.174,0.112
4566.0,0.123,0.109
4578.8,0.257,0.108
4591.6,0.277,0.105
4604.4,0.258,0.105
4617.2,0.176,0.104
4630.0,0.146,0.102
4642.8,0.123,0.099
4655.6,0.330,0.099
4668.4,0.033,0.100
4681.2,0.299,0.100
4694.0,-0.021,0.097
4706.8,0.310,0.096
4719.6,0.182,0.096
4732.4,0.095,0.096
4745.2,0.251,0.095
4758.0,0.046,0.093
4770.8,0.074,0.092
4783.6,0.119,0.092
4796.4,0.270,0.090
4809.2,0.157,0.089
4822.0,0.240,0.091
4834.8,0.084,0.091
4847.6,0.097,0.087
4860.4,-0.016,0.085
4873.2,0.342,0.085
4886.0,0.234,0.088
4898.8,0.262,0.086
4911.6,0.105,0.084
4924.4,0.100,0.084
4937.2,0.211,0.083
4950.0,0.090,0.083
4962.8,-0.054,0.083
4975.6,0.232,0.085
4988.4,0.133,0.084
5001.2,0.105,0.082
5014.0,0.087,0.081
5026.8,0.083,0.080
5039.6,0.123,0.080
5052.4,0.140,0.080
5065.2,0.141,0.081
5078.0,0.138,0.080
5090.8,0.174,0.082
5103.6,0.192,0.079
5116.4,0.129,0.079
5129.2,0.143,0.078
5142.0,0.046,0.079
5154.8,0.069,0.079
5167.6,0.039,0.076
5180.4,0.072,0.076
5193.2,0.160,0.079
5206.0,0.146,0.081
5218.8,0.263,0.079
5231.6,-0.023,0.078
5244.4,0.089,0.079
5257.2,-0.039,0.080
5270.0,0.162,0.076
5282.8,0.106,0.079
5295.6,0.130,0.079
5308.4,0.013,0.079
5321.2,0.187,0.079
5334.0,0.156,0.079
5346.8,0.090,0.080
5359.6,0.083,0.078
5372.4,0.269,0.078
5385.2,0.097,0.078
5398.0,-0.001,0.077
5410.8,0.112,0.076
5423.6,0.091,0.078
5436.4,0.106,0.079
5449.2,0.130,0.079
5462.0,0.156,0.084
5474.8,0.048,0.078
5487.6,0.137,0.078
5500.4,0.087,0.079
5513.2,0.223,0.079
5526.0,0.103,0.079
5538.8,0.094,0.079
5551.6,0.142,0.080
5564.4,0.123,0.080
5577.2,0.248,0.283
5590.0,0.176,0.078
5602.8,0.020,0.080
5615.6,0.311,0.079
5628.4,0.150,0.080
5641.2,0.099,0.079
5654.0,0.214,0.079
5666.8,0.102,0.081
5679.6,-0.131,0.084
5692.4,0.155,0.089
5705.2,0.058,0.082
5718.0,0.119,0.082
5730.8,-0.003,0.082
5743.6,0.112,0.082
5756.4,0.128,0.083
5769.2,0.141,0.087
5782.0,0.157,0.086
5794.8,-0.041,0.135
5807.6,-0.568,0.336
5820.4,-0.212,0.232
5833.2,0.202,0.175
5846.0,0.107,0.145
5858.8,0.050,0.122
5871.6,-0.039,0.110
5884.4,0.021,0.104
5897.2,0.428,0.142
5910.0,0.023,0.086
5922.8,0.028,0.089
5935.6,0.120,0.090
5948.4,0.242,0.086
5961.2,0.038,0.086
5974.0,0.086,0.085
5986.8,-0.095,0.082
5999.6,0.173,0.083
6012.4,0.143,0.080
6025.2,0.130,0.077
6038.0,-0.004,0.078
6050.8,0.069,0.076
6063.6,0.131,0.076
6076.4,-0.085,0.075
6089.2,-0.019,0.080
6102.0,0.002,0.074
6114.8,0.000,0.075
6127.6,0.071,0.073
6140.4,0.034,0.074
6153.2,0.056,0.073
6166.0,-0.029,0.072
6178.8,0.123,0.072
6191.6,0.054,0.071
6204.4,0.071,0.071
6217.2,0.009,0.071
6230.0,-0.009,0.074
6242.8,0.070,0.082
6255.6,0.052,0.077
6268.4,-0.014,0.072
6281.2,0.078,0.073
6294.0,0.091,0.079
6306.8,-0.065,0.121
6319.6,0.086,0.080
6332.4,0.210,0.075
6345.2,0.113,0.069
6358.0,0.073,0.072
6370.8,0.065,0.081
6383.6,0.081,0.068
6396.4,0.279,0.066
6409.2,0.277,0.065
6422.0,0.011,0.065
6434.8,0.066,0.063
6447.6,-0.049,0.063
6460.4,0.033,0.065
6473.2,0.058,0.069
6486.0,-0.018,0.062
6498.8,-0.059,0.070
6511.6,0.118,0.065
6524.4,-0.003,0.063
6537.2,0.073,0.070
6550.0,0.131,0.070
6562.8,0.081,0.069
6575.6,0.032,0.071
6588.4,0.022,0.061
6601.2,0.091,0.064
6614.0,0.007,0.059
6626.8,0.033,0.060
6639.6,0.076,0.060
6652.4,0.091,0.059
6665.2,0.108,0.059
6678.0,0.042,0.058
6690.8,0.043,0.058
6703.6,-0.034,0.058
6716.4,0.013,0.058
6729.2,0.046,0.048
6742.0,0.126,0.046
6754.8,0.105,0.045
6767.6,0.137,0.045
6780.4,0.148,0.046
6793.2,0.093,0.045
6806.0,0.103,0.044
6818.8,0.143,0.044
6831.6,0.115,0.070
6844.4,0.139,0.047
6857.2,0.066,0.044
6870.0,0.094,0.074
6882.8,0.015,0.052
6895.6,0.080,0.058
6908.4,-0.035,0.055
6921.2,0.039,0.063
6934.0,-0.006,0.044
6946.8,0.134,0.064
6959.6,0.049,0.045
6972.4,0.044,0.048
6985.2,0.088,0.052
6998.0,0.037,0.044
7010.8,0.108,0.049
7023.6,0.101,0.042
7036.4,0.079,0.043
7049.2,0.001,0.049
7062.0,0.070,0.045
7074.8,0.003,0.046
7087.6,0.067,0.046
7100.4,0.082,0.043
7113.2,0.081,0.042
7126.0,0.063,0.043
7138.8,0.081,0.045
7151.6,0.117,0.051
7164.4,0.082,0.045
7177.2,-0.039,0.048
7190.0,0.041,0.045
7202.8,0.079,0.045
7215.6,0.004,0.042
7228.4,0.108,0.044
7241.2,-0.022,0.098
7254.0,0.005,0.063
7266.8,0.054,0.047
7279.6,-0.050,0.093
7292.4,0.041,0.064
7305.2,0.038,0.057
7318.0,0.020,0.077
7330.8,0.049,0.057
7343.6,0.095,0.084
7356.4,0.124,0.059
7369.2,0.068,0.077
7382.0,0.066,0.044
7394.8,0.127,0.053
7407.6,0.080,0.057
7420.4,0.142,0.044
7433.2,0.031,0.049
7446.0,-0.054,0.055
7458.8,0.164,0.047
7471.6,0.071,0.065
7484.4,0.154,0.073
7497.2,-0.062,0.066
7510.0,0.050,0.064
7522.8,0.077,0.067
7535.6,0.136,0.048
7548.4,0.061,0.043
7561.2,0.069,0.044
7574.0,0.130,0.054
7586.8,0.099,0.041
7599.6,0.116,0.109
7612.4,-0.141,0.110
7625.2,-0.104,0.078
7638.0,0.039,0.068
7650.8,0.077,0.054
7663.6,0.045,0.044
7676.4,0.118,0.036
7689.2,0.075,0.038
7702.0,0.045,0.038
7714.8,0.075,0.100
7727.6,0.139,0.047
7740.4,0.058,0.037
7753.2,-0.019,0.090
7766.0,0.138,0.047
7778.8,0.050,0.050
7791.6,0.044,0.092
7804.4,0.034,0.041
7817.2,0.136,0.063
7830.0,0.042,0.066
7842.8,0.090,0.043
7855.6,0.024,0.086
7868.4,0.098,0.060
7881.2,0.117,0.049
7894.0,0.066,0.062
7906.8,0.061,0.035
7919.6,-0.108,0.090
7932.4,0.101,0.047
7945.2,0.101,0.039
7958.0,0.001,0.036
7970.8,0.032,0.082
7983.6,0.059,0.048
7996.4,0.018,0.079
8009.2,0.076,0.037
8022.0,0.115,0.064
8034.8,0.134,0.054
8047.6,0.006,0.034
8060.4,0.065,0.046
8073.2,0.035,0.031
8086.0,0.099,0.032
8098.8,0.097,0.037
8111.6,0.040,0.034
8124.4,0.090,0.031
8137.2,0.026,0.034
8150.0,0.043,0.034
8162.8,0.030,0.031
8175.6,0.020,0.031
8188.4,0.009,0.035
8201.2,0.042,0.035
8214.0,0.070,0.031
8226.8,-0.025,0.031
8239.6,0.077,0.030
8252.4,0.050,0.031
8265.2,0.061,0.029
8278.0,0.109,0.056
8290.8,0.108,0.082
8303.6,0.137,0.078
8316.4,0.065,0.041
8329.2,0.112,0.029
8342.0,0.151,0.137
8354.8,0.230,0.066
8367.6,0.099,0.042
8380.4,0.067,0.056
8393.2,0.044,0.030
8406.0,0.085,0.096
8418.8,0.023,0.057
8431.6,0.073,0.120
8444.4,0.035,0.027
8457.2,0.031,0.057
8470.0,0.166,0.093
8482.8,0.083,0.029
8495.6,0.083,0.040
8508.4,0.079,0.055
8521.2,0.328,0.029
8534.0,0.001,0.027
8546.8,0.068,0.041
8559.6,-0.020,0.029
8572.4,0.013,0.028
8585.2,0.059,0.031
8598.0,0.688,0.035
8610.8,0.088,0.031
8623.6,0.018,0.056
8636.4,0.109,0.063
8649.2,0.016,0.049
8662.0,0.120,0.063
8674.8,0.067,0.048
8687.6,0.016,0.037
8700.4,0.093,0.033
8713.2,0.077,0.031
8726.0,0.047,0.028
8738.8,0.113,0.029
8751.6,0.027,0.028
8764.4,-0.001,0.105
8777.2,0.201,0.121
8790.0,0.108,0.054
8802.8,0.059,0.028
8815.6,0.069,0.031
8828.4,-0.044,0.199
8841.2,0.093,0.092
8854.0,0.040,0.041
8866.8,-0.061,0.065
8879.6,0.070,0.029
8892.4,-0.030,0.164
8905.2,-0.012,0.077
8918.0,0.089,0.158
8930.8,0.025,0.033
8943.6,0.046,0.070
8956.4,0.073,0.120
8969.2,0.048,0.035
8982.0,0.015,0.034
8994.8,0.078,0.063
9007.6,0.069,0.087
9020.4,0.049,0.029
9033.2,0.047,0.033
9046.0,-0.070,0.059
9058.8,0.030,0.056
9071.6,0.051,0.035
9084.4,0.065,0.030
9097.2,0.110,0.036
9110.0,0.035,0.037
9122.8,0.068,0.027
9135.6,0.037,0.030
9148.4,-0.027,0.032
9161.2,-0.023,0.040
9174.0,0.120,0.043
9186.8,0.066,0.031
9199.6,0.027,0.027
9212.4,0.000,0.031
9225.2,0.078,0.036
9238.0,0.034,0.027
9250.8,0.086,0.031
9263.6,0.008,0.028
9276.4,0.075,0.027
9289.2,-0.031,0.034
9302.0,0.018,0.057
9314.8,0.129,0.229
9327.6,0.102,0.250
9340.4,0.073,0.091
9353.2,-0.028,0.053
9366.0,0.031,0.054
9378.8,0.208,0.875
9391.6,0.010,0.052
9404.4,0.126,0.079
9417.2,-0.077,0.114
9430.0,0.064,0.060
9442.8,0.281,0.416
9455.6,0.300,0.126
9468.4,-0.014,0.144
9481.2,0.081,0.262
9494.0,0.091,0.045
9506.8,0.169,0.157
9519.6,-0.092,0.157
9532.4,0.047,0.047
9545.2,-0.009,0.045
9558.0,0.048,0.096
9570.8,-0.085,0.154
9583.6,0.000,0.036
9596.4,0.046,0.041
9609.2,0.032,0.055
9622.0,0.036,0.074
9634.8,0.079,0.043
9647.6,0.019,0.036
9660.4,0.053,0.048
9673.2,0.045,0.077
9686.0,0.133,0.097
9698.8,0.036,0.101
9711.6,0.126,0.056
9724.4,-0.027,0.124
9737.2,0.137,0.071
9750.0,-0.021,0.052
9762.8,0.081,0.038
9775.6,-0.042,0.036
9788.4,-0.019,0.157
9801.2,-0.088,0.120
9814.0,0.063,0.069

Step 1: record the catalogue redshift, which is 0.72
